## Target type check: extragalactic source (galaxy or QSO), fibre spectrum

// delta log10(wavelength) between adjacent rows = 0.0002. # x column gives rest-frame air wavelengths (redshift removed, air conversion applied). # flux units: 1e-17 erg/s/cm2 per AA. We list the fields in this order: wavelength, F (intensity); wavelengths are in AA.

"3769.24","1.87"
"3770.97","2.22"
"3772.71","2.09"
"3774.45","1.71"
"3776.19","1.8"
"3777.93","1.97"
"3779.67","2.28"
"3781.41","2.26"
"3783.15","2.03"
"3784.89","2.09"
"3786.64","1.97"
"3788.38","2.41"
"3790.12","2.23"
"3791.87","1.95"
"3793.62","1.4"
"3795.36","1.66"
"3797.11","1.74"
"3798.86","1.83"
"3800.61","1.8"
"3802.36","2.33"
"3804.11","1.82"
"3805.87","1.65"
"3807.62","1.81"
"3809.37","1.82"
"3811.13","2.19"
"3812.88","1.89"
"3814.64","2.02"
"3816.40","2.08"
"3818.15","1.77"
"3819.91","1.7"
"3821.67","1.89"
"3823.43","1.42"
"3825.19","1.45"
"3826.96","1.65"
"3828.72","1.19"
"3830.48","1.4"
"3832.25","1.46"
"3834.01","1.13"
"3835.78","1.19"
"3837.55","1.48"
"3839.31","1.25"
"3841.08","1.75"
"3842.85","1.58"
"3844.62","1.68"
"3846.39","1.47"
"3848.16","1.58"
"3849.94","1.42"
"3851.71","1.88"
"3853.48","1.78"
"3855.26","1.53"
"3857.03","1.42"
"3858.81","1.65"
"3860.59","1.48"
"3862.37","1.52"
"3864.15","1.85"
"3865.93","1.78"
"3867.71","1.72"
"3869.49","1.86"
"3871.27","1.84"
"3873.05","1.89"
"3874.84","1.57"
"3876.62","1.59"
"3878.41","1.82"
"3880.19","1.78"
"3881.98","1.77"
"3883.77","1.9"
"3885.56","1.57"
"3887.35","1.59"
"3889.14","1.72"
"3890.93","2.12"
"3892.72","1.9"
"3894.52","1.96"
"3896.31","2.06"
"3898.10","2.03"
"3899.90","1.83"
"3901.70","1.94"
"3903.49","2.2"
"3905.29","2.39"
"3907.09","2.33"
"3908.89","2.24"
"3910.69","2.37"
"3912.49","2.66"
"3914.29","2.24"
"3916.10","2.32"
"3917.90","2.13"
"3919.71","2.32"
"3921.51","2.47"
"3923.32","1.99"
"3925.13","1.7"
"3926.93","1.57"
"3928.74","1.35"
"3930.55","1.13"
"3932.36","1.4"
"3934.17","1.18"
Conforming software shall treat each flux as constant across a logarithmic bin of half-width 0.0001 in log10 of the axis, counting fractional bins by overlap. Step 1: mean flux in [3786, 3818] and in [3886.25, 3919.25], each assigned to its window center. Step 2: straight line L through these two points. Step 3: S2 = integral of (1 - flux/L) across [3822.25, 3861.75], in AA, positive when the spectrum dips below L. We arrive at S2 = 9.90 AA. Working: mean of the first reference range 1.92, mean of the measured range 1.5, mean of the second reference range 2.11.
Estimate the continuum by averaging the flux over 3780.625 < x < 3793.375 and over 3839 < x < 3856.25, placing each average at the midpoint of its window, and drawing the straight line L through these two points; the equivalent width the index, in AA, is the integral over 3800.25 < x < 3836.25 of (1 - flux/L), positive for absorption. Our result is 2.9 AA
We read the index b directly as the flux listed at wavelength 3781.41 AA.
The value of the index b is 2.26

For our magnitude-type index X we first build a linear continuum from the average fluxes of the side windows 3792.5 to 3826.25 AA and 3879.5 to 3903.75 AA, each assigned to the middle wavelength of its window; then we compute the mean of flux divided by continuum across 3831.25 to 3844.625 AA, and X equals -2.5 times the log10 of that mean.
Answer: 0.272 mag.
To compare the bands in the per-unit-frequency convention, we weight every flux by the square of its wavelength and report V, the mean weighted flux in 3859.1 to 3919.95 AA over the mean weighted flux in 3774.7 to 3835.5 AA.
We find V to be 1.12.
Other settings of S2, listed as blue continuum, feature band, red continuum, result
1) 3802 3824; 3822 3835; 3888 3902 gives 3.3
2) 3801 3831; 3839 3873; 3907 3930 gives 4.6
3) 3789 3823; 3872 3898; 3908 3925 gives 4.2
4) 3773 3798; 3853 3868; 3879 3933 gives 2.6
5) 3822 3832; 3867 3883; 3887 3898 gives 0.3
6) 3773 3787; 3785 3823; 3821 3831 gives -3.5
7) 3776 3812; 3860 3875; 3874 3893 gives 0.5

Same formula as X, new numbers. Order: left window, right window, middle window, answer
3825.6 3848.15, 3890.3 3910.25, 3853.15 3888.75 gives 0.060 mag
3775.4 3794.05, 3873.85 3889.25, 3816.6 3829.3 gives 0.183 mag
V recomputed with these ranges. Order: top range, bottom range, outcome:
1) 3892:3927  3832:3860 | 1.46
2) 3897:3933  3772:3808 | 1.12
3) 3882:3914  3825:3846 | 1.47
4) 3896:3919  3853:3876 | 1.35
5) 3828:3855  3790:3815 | 0.81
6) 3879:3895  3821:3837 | 1.32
